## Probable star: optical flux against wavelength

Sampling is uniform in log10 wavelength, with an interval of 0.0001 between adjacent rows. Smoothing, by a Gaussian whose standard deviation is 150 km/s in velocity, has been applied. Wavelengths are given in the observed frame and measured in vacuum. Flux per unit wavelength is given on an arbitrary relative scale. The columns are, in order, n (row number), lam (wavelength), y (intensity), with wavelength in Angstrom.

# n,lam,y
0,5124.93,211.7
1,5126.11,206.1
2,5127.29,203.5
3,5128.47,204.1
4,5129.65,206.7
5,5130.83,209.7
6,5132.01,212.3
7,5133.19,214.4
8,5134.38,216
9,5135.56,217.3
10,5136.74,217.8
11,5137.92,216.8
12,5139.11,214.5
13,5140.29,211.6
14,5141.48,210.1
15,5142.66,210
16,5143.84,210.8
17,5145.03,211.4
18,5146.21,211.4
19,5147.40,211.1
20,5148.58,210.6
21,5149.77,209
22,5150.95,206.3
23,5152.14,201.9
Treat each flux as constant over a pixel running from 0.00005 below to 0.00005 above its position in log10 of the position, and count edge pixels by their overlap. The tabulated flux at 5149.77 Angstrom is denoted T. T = 209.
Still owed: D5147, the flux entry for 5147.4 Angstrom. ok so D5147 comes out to 211.1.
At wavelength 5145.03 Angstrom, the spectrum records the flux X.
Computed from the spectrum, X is 211.4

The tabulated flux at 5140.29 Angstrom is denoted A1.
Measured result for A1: 211.6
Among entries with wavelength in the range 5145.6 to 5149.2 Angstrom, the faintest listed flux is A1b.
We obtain 210.6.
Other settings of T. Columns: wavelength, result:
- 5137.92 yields 216.8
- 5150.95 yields 206.3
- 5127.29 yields 203.5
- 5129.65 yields 206.7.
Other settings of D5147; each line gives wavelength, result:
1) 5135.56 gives 217.3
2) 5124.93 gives 211.7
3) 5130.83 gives 209.7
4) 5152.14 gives 201.9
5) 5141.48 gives 210.1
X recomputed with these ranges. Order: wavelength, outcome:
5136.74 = 217.8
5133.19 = 214.4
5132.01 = 212.3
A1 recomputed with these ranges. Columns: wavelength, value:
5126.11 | 206.1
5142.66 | 210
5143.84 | 210.8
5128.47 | 204.1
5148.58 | 210.6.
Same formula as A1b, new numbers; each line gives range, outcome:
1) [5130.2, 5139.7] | 209.7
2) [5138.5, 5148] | 210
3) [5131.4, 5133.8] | 212.3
